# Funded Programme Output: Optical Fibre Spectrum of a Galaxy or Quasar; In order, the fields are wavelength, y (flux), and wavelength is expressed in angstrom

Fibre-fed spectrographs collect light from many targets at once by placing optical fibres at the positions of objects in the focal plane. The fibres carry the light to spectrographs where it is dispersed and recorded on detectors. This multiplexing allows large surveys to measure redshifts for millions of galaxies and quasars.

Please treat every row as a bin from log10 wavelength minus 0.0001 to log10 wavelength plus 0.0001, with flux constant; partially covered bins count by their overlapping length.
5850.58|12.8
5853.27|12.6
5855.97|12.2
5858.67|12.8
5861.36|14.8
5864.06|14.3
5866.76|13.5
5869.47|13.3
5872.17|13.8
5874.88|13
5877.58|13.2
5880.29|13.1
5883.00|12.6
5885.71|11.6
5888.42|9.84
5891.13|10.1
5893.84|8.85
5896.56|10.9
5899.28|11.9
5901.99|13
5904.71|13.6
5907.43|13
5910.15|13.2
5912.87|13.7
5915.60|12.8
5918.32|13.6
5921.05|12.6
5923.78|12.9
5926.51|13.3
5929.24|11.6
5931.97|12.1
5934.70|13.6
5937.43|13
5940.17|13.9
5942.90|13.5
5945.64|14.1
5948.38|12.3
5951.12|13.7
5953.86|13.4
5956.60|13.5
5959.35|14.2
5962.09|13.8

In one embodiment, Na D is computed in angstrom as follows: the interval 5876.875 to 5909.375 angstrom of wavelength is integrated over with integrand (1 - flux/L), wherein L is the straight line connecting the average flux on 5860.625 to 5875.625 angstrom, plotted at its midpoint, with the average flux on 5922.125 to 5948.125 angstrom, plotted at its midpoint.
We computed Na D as 4.1 angstrom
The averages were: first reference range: 13.8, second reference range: 13.1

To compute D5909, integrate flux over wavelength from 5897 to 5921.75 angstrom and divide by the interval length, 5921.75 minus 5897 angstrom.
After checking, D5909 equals 13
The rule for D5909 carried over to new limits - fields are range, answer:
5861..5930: 12.6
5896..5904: 12.2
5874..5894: 11.7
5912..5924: 13.1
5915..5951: 13.1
